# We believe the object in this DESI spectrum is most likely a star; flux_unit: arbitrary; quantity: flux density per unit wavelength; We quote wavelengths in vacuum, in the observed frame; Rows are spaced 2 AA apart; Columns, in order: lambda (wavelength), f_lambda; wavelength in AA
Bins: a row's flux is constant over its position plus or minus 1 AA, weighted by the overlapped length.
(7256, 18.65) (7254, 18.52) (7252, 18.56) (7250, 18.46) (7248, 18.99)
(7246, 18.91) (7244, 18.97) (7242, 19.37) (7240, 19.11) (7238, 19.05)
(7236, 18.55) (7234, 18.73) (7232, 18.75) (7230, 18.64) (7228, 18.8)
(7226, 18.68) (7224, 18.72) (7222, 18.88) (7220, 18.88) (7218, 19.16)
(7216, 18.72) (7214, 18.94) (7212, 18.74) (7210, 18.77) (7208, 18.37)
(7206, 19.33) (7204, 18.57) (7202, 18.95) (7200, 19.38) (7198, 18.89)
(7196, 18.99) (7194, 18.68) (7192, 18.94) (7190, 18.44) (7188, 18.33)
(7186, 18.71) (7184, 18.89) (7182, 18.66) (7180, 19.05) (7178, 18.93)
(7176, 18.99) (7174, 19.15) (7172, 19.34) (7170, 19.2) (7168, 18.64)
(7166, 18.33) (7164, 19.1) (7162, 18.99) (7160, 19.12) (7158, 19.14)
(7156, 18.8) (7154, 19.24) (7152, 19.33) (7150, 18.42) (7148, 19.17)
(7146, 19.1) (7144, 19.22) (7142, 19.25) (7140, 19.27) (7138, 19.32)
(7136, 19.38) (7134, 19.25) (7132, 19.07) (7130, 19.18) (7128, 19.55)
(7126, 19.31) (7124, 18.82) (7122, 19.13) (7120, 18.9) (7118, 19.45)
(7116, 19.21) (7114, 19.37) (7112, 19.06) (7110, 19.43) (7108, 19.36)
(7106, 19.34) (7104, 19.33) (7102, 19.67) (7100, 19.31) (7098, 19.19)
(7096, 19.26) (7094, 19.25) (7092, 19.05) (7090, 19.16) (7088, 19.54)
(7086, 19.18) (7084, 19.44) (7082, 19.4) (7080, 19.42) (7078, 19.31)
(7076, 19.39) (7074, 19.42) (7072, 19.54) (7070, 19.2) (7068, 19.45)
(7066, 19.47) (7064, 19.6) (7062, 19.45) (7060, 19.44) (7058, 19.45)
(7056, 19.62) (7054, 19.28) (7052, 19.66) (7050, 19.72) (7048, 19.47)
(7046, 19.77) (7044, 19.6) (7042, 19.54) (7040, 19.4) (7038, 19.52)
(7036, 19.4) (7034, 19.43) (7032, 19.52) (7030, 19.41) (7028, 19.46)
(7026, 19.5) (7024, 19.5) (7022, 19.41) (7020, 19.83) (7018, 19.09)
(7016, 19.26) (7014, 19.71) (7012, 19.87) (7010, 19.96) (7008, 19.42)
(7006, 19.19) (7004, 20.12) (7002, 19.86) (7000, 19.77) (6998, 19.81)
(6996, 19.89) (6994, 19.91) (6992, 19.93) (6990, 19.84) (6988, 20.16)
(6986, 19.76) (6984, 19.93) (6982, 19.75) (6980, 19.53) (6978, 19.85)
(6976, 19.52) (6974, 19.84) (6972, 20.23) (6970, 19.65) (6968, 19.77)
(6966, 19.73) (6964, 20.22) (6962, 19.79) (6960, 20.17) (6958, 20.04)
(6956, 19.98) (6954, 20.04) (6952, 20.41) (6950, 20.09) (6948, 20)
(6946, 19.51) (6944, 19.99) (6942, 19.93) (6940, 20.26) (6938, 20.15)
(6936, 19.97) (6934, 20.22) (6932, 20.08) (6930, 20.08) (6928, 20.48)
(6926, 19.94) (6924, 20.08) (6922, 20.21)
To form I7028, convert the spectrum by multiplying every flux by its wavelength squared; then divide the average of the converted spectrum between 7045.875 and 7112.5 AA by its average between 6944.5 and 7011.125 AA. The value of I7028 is 1.00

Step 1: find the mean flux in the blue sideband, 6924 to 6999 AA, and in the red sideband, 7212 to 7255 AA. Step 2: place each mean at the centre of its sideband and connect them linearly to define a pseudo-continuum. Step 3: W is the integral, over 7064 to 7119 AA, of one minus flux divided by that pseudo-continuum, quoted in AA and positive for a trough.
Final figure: 0.2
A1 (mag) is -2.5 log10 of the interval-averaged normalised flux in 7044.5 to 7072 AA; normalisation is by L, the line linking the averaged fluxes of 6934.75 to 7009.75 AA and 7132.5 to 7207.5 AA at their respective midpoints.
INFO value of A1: 0.00 mag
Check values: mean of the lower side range 19.9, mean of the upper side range 19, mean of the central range 19.5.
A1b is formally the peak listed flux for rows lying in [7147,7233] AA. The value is 19.38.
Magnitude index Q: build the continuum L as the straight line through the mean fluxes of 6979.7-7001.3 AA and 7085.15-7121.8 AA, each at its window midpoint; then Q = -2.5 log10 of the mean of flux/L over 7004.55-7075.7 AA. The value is 0.005 mag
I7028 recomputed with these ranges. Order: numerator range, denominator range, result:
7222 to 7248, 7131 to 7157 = 1.01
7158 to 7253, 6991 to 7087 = 1.01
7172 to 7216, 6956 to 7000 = 1.01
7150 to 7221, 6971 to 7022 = 1.01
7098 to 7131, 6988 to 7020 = 1.01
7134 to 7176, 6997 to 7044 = 1.01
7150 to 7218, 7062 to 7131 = 1.00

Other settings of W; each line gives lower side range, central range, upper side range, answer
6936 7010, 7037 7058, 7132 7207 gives 0.0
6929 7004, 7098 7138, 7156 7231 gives -0.1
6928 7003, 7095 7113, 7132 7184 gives 0.0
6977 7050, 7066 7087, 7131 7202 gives 0.0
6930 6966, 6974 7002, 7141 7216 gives 0.0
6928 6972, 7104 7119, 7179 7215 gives -0.1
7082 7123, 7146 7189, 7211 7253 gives 0.3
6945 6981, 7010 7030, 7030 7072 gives 0.1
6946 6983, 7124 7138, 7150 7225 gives -0.1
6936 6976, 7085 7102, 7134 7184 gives 0.1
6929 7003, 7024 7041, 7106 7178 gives 0.2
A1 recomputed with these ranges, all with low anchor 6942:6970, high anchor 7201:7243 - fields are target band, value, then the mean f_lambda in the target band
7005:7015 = 0.01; 19.6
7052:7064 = 0.00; 19.5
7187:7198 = 0.02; 18.7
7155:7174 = 0.01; 19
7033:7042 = 0.01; 19.4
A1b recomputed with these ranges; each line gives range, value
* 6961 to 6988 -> 20.23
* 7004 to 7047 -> 20.12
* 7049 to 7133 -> 19.72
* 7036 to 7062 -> 19.77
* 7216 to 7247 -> 19.37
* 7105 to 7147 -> 19.55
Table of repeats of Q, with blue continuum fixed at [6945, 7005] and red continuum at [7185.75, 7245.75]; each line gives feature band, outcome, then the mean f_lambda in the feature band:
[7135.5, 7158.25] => 0.00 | 19.1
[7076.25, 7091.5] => 0.00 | 19.3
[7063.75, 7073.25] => 0.00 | 19.4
